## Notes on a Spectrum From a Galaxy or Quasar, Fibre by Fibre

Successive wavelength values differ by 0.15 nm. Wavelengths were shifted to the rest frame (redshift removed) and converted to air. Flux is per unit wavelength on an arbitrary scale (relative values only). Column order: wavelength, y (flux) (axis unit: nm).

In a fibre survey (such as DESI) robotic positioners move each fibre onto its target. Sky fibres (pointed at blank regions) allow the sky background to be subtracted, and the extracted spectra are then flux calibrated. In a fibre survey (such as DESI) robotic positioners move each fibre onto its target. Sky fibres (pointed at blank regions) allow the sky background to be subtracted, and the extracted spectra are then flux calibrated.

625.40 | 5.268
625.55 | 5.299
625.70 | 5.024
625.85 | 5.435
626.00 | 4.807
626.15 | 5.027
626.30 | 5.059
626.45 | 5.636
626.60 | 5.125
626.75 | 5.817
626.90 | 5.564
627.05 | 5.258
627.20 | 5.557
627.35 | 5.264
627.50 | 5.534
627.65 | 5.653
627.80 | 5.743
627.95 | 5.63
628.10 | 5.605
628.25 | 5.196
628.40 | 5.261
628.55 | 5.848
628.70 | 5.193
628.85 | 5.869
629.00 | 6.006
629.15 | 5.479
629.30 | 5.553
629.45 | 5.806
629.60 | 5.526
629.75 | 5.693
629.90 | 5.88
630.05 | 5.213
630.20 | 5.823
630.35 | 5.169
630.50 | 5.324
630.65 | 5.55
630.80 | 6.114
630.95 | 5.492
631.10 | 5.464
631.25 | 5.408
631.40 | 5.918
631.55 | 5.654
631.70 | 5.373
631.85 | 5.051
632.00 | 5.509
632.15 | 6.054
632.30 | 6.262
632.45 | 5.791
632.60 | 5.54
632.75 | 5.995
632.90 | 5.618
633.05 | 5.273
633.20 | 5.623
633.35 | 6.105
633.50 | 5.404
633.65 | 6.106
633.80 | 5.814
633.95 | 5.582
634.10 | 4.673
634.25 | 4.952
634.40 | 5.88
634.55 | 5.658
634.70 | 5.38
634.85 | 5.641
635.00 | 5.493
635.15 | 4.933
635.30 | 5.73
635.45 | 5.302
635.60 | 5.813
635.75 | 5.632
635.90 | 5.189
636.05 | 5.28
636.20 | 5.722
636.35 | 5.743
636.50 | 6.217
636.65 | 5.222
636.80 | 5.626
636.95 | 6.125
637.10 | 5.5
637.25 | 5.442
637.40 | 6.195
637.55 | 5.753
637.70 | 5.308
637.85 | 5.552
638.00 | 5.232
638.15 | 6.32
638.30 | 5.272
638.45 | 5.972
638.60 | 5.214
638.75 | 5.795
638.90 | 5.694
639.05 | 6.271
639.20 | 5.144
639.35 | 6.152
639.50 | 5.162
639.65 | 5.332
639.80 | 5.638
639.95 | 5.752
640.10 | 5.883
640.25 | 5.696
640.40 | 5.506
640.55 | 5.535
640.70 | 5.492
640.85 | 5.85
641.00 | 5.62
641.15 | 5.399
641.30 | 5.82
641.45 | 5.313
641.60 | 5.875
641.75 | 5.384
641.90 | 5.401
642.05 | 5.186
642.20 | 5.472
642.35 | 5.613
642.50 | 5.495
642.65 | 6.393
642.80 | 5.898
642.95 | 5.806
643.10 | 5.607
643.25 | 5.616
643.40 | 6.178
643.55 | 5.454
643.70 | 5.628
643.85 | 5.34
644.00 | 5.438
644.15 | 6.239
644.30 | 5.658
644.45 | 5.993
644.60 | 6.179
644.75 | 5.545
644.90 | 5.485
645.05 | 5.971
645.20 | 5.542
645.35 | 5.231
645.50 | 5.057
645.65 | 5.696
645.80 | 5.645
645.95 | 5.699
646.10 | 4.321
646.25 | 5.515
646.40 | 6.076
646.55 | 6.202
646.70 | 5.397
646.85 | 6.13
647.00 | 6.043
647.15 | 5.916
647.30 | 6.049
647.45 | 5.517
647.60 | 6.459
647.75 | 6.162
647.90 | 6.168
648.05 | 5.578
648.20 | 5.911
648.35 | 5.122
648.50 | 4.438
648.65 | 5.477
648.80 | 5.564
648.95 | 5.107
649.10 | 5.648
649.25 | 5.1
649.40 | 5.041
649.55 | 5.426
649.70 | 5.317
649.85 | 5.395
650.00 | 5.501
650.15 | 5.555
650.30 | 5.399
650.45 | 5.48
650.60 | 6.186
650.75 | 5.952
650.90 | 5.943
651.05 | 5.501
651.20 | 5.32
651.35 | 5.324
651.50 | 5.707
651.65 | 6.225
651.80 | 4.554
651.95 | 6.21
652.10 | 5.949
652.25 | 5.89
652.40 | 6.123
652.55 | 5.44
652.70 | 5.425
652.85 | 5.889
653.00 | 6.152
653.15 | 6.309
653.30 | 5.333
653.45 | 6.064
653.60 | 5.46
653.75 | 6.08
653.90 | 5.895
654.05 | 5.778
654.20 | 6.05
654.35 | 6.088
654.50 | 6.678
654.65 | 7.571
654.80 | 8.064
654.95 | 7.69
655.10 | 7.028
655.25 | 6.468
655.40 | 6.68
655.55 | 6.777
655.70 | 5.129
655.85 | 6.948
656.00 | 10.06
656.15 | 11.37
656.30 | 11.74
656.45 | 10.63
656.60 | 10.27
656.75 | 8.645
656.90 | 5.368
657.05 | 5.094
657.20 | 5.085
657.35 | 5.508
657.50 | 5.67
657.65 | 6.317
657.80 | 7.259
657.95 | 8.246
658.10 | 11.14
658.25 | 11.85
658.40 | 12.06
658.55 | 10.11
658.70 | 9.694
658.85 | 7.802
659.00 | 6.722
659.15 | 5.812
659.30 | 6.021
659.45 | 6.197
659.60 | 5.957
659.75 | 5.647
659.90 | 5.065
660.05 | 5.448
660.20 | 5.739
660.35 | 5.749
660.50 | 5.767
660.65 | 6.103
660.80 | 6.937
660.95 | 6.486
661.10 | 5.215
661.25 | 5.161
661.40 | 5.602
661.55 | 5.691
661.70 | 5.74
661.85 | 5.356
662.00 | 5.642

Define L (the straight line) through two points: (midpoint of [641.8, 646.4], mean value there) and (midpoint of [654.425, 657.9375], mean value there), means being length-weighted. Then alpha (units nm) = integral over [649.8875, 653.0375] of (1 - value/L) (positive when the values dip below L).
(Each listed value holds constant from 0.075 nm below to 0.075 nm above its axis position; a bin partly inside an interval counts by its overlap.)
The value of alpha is 0.50 nm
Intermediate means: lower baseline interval 5.62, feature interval 5.69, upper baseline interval 7.49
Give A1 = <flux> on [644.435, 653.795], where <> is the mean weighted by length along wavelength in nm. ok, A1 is 5.65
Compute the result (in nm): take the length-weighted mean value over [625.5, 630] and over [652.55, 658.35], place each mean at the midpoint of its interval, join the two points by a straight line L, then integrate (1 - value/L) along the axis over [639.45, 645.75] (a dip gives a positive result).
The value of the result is 0.759 nm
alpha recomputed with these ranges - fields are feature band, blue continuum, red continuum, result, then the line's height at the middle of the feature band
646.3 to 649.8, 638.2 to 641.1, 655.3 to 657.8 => 0.500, 6.59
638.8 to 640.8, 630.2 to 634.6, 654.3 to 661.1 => 0.157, 6.12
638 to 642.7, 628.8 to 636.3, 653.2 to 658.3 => 0.416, 6.17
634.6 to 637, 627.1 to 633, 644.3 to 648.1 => 0.039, 5.65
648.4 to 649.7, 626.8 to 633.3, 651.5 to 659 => 0.301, 6.81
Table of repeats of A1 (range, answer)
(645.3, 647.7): 5.69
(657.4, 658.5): 8.88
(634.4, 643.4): 5.62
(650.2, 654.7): 5.85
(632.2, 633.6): 5.75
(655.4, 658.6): 8.29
